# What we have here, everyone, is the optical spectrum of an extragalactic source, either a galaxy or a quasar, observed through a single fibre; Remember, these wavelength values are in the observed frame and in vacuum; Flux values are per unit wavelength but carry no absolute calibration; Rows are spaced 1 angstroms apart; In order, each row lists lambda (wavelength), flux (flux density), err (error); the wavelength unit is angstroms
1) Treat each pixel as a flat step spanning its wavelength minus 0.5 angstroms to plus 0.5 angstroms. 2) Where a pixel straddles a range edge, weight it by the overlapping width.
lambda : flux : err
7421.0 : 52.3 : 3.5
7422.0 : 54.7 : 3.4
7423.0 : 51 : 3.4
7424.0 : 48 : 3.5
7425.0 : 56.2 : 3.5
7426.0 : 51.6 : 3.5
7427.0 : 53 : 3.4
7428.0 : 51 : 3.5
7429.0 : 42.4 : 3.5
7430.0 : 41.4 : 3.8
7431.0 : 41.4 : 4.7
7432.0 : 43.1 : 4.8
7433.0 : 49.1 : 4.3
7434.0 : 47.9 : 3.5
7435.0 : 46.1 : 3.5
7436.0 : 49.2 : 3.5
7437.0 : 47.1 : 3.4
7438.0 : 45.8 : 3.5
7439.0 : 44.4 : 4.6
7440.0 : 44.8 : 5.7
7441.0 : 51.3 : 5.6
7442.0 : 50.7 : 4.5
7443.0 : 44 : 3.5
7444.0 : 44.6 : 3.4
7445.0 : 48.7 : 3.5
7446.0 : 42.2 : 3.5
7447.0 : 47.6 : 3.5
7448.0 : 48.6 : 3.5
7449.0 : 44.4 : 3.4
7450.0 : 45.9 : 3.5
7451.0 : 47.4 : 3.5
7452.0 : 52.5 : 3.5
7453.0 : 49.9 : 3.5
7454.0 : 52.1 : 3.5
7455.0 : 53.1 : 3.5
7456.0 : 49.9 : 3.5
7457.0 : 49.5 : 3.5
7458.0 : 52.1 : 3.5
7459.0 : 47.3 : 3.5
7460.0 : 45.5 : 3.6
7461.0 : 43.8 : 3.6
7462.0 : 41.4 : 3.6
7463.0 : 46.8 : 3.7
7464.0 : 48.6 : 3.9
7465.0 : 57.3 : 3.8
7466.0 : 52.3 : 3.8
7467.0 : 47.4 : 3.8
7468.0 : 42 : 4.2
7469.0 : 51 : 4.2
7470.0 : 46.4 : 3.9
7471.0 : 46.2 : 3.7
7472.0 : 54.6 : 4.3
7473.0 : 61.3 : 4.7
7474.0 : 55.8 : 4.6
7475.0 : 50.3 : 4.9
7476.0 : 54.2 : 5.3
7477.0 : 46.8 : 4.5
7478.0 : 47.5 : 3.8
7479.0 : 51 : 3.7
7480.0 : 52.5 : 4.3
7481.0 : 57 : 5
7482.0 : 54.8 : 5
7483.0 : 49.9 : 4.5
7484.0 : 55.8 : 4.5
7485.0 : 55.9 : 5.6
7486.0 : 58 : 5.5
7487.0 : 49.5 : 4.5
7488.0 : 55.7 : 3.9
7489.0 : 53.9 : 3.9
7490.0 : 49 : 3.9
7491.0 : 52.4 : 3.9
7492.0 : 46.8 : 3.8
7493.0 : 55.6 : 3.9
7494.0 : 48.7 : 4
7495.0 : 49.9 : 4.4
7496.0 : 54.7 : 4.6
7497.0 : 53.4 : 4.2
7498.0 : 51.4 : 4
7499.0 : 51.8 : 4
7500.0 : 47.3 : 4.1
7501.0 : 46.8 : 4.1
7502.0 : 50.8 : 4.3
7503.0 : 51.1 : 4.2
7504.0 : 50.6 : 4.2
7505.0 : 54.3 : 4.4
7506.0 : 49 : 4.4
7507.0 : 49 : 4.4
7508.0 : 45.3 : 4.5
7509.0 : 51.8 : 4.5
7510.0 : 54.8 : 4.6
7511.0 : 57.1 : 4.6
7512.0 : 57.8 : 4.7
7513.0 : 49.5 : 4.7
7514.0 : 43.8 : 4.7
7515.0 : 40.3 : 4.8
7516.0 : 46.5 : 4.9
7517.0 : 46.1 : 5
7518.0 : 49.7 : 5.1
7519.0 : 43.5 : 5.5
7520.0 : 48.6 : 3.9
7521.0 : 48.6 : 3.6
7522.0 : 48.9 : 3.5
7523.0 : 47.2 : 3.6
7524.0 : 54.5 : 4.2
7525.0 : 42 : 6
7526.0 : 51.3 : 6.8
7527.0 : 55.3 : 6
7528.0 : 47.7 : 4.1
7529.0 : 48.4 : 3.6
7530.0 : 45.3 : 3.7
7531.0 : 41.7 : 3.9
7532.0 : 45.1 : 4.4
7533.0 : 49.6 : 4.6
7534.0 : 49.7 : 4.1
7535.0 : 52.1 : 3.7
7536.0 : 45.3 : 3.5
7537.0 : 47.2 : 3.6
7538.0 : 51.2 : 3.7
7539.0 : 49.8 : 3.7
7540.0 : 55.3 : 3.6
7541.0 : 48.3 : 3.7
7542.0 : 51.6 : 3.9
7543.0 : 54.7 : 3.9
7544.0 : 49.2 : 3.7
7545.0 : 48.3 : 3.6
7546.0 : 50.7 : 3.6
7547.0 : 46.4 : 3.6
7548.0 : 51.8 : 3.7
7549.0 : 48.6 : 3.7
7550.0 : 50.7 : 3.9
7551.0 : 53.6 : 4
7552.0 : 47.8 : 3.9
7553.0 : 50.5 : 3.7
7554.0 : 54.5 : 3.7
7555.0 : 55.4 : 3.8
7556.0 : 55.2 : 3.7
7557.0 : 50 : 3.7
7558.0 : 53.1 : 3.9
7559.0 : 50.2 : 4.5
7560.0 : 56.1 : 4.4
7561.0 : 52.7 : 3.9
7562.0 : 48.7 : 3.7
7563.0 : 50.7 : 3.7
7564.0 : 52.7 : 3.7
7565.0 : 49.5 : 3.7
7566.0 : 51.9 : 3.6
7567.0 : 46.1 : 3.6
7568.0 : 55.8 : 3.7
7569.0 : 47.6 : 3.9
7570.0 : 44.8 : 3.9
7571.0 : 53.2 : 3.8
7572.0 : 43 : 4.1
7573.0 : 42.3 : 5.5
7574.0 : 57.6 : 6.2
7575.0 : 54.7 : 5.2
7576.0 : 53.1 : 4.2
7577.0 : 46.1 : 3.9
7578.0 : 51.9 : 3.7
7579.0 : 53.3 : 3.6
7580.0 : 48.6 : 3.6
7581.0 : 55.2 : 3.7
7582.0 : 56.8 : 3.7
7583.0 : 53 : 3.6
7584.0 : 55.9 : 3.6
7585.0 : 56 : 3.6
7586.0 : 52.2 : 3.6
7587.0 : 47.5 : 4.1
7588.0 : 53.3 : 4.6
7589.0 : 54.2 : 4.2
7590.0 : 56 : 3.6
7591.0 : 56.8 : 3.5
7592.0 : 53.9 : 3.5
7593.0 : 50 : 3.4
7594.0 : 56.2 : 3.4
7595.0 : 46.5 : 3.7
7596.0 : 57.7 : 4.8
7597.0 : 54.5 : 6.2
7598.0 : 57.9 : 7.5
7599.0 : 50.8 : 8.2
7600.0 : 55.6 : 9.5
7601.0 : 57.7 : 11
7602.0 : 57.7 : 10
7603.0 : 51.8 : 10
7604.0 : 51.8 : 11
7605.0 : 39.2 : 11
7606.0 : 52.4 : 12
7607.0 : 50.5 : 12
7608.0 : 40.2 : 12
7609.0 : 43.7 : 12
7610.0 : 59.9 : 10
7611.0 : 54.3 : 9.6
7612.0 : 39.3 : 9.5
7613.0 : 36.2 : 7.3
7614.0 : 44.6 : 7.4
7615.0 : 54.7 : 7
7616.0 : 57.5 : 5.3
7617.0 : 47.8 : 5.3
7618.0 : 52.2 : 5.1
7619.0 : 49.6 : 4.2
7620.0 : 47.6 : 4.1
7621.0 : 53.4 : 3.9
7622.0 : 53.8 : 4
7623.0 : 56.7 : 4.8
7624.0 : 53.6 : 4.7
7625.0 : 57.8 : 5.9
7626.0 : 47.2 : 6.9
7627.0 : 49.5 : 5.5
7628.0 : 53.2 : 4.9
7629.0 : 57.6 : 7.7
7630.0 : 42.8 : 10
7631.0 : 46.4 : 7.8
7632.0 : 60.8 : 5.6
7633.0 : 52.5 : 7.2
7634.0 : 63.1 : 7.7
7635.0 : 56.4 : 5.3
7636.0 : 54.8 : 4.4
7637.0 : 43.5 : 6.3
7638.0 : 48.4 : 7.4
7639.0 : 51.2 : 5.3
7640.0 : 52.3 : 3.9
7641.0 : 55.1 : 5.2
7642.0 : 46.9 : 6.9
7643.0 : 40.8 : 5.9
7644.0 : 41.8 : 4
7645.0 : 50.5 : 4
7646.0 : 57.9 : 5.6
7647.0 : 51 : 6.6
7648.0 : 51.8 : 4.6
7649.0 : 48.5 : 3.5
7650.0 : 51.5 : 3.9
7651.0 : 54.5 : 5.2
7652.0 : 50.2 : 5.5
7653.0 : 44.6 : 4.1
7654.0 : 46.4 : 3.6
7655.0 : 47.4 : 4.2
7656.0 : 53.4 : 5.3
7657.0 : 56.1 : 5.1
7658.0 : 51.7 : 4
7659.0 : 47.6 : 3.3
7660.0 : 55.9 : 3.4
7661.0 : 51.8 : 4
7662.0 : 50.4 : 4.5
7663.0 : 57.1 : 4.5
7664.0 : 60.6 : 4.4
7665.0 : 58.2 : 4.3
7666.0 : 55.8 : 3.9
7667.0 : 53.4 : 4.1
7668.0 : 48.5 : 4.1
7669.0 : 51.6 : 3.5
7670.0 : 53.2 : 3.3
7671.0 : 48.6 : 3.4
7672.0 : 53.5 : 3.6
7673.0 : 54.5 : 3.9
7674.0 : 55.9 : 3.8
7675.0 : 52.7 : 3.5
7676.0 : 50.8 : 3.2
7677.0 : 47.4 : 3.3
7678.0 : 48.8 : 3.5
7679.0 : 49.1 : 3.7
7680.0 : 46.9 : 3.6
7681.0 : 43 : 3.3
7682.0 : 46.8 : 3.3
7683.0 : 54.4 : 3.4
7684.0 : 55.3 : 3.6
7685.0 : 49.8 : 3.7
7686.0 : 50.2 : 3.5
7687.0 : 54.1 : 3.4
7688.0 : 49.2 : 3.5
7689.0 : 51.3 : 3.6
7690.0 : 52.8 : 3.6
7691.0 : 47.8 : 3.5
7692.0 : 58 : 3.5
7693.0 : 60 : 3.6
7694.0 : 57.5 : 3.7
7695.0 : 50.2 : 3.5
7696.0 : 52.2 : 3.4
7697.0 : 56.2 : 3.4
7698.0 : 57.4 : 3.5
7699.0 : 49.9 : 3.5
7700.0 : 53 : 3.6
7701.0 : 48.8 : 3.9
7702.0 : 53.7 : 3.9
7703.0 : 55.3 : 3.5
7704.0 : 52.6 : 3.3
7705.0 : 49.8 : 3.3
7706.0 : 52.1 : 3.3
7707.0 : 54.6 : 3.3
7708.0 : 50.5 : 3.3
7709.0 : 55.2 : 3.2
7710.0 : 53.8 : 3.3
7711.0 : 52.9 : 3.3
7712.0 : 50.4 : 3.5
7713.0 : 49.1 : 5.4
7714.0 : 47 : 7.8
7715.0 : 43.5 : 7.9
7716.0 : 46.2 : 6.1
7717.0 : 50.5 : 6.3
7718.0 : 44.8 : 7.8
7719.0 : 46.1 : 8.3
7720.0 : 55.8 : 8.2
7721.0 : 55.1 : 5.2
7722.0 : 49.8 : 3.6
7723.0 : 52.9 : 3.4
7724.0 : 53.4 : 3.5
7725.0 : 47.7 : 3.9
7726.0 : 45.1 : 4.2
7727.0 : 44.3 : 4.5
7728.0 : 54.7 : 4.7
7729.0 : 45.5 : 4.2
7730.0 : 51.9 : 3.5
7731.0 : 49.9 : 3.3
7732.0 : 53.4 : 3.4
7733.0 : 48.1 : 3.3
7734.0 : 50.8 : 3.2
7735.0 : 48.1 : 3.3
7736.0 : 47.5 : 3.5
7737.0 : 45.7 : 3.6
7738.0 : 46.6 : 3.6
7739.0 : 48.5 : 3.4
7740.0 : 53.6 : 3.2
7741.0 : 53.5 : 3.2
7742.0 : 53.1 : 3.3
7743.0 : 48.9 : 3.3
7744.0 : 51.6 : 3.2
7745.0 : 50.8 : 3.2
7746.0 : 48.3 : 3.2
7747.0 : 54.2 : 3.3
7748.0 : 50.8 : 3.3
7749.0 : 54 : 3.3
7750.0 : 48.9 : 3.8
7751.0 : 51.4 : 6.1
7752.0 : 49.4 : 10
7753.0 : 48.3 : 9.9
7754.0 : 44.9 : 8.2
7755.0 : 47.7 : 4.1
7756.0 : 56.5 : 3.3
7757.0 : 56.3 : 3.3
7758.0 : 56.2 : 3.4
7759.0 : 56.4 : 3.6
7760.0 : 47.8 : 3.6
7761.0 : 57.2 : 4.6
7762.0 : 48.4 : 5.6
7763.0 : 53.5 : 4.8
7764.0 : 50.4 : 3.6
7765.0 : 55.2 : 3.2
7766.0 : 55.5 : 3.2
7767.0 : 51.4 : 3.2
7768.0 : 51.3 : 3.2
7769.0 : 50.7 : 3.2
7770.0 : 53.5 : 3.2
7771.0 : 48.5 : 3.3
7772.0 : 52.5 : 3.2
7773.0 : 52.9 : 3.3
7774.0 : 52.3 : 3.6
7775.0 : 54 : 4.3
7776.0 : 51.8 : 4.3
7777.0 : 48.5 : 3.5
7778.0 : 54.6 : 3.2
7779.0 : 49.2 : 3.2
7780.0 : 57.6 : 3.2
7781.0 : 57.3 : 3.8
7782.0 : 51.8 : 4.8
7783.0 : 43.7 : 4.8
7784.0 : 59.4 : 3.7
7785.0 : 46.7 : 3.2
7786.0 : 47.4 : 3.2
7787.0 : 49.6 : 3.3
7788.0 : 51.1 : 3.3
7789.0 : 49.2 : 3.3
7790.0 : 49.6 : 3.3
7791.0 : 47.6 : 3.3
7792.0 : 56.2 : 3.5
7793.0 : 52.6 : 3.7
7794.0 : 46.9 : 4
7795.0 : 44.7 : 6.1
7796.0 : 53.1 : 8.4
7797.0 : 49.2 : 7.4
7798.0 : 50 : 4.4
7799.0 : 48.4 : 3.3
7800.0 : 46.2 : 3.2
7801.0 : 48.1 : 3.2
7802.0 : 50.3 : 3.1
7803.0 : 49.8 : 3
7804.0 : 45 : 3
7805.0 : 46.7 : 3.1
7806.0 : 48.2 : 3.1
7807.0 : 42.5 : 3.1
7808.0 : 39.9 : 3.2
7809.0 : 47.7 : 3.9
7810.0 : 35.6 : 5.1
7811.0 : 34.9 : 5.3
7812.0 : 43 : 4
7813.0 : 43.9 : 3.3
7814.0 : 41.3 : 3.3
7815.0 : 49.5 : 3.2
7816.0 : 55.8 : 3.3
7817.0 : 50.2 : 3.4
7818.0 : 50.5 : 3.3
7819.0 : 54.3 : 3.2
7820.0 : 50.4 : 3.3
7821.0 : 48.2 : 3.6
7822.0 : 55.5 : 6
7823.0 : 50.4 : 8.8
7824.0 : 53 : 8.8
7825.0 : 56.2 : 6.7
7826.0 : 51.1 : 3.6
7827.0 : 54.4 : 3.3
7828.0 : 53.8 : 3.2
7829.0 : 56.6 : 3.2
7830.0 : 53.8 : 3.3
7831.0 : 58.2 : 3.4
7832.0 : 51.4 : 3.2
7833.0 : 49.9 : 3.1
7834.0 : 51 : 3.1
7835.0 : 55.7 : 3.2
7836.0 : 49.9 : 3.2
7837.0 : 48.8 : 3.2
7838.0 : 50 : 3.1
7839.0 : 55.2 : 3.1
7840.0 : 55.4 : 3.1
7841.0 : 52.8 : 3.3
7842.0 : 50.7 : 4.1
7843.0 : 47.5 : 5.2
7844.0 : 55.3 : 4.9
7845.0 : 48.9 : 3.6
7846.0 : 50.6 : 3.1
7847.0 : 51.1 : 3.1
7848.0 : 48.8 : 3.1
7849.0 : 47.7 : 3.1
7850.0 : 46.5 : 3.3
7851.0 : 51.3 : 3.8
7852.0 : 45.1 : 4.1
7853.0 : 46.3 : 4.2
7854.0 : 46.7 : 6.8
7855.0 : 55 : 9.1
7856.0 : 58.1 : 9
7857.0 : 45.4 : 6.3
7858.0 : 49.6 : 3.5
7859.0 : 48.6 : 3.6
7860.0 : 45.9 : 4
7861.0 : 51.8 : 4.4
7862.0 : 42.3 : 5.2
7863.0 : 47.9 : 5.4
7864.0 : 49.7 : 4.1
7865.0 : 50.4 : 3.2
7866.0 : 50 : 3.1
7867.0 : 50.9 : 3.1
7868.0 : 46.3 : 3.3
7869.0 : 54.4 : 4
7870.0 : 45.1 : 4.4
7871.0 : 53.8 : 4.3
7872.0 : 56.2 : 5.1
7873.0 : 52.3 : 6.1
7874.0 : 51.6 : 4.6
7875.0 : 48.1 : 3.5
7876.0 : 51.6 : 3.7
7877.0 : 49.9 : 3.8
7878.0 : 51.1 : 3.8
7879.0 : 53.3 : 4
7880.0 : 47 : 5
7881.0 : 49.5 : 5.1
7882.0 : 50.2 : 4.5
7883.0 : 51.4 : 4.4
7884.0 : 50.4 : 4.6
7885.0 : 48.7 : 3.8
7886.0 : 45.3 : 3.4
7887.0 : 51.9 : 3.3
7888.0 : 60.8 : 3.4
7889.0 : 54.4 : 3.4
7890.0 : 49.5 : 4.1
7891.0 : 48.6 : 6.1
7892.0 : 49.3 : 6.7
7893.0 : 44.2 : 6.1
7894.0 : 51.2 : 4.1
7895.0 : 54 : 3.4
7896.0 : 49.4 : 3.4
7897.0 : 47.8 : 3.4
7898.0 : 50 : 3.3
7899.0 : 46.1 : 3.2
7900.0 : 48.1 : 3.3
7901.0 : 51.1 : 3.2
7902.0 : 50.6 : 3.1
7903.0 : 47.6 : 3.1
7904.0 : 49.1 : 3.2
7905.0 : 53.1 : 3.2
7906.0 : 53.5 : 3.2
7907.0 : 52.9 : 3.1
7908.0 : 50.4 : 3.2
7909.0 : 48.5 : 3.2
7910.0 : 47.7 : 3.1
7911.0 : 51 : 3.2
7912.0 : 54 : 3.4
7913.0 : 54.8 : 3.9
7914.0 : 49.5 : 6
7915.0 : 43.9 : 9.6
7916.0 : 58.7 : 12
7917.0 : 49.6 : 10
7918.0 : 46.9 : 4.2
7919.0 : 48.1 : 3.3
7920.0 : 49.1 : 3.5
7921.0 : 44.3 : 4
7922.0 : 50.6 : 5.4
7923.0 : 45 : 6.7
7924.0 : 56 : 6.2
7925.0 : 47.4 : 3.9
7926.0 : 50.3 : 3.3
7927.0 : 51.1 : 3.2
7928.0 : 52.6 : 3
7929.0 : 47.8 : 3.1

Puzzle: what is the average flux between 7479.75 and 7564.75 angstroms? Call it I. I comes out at 50.6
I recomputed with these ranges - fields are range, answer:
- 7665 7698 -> 52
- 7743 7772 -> 51.7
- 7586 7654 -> 51.3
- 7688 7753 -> 51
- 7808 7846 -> 50.4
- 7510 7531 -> 48.6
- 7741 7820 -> 50.1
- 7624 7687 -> 51.5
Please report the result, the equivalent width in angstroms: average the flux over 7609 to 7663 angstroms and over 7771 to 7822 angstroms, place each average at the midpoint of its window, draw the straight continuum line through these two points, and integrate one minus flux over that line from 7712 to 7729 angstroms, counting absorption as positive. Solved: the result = 0.3 angstroms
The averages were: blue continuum 51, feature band 49.1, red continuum 49.1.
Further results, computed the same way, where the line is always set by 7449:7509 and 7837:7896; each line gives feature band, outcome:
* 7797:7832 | 0.93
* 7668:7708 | -1.21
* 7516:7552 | 1.11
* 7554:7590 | -0.87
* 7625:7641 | -0.56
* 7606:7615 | 0.64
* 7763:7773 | -0.37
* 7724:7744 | 0.36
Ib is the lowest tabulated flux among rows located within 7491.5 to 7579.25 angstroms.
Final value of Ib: 40.3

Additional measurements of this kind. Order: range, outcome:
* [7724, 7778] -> 44.3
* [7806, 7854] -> 34.9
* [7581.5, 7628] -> 36.2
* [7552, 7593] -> 42.3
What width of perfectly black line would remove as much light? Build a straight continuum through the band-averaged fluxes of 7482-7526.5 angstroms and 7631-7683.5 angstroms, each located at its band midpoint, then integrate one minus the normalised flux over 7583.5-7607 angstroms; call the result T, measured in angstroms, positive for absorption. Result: -0.99 angstroms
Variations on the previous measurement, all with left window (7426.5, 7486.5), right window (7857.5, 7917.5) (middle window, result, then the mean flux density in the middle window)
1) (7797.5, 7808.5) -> 0.7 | 46.8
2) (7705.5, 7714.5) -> -0.4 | 51.7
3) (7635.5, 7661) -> -0.3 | 50.2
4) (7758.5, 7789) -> -1.2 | 52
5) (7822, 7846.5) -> -1.2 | 52.6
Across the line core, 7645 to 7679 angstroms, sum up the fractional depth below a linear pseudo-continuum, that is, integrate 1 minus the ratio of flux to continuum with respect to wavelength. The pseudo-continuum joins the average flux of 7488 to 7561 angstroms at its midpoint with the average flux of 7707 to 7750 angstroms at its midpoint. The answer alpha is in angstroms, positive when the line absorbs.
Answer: -1.3 angstroms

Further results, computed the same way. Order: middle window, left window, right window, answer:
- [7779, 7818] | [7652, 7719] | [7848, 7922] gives 1.9 angstroms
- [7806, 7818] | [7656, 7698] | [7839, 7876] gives 1.5 angstroms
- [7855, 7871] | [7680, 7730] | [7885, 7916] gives 0.4 angstroms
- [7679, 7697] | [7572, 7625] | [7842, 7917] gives -0.2 angstroms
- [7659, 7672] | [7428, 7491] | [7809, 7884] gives -1.0 angstroms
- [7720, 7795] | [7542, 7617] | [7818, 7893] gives 0.0 angstroms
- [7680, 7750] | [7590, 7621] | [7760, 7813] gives -1.1 angstroms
